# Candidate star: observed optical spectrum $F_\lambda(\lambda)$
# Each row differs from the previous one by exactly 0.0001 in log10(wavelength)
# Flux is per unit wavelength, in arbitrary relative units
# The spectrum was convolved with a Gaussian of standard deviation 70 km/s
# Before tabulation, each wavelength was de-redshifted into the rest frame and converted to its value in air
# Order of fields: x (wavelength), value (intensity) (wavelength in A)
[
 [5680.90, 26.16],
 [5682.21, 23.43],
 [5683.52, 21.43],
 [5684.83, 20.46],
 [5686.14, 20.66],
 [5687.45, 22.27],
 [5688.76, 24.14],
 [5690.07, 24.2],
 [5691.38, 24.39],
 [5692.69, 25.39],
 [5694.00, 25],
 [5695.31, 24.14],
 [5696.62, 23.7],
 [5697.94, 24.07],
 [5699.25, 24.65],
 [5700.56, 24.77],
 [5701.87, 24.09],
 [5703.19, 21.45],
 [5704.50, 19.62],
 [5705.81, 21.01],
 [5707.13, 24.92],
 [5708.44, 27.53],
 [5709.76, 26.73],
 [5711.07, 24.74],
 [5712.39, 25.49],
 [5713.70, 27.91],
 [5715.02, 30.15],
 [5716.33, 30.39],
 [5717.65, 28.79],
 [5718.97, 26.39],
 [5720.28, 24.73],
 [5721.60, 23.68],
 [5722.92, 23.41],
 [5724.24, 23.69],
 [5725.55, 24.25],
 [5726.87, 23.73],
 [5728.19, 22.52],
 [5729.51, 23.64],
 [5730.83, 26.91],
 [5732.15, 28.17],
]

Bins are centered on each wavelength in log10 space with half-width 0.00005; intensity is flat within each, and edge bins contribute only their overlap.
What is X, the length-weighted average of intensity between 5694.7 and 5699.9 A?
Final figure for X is 24.1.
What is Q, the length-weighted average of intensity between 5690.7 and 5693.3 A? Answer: 24.9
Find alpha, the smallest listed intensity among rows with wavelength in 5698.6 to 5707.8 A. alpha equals 19.62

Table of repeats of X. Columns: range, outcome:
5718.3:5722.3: 24.9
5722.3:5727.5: 23.8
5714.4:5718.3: 29.8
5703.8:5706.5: 20.4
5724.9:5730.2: 23.5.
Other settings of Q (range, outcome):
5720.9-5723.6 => 23.5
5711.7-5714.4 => 26.7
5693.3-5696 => 24.6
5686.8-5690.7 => 23.5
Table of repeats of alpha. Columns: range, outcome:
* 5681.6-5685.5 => 20.46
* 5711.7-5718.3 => 25.49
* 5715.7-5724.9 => 23.41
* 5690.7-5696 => 24.14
